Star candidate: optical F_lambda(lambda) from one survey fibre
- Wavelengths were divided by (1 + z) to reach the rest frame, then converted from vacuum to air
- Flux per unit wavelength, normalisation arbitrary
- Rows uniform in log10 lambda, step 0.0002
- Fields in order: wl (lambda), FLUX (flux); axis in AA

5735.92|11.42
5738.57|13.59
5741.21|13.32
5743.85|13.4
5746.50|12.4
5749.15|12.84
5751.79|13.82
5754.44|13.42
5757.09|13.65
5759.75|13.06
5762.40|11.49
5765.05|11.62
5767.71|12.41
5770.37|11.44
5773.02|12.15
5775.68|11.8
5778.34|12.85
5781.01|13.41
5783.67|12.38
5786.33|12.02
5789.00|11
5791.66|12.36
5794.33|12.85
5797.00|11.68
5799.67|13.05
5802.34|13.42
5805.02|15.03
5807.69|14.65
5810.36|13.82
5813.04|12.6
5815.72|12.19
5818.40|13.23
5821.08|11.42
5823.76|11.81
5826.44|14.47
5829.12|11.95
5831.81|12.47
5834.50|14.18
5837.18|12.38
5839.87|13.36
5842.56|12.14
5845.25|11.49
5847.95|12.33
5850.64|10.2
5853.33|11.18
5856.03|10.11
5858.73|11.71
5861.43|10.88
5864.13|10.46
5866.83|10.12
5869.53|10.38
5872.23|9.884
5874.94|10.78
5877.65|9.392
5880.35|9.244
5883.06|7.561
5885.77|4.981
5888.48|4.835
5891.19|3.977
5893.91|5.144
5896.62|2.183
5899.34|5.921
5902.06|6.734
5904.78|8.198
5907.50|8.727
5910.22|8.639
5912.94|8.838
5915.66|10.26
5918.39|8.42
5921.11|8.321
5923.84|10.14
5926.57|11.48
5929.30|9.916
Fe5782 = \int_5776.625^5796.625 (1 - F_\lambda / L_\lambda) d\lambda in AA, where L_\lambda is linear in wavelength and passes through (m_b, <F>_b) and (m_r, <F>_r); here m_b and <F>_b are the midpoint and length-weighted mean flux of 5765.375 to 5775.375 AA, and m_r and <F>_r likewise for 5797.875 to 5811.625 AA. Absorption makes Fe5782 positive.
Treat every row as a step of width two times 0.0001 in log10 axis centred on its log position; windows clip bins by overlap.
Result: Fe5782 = 0.8 AA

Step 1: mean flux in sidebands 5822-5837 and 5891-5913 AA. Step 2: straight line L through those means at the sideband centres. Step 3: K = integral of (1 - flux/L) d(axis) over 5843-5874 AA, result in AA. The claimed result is -1.6 AA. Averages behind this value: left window 12.9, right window 6.48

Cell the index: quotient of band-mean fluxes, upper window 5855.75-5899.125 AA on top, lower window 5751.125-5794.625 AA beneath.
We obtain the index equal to 0.7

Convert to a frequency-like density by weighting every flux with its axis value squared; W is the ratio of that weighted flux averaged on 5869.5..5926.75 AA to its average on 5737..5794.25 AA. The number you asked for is 0.6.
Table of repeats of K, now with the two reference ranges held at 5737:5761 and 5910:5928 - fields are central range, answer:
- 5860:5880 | 0.7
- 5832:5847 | -1.9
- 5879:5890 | 3.9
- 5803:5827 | -2.9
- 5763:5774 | 0.8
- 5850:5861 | 0.1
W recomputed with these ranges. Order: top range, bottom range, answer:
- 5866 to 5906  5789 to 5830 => 0.58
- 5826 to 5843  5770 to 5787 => 1.07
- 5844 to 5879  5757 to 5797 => 0.90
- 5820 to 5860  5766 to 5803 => 1.00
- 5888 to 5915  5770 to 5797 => 0.55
